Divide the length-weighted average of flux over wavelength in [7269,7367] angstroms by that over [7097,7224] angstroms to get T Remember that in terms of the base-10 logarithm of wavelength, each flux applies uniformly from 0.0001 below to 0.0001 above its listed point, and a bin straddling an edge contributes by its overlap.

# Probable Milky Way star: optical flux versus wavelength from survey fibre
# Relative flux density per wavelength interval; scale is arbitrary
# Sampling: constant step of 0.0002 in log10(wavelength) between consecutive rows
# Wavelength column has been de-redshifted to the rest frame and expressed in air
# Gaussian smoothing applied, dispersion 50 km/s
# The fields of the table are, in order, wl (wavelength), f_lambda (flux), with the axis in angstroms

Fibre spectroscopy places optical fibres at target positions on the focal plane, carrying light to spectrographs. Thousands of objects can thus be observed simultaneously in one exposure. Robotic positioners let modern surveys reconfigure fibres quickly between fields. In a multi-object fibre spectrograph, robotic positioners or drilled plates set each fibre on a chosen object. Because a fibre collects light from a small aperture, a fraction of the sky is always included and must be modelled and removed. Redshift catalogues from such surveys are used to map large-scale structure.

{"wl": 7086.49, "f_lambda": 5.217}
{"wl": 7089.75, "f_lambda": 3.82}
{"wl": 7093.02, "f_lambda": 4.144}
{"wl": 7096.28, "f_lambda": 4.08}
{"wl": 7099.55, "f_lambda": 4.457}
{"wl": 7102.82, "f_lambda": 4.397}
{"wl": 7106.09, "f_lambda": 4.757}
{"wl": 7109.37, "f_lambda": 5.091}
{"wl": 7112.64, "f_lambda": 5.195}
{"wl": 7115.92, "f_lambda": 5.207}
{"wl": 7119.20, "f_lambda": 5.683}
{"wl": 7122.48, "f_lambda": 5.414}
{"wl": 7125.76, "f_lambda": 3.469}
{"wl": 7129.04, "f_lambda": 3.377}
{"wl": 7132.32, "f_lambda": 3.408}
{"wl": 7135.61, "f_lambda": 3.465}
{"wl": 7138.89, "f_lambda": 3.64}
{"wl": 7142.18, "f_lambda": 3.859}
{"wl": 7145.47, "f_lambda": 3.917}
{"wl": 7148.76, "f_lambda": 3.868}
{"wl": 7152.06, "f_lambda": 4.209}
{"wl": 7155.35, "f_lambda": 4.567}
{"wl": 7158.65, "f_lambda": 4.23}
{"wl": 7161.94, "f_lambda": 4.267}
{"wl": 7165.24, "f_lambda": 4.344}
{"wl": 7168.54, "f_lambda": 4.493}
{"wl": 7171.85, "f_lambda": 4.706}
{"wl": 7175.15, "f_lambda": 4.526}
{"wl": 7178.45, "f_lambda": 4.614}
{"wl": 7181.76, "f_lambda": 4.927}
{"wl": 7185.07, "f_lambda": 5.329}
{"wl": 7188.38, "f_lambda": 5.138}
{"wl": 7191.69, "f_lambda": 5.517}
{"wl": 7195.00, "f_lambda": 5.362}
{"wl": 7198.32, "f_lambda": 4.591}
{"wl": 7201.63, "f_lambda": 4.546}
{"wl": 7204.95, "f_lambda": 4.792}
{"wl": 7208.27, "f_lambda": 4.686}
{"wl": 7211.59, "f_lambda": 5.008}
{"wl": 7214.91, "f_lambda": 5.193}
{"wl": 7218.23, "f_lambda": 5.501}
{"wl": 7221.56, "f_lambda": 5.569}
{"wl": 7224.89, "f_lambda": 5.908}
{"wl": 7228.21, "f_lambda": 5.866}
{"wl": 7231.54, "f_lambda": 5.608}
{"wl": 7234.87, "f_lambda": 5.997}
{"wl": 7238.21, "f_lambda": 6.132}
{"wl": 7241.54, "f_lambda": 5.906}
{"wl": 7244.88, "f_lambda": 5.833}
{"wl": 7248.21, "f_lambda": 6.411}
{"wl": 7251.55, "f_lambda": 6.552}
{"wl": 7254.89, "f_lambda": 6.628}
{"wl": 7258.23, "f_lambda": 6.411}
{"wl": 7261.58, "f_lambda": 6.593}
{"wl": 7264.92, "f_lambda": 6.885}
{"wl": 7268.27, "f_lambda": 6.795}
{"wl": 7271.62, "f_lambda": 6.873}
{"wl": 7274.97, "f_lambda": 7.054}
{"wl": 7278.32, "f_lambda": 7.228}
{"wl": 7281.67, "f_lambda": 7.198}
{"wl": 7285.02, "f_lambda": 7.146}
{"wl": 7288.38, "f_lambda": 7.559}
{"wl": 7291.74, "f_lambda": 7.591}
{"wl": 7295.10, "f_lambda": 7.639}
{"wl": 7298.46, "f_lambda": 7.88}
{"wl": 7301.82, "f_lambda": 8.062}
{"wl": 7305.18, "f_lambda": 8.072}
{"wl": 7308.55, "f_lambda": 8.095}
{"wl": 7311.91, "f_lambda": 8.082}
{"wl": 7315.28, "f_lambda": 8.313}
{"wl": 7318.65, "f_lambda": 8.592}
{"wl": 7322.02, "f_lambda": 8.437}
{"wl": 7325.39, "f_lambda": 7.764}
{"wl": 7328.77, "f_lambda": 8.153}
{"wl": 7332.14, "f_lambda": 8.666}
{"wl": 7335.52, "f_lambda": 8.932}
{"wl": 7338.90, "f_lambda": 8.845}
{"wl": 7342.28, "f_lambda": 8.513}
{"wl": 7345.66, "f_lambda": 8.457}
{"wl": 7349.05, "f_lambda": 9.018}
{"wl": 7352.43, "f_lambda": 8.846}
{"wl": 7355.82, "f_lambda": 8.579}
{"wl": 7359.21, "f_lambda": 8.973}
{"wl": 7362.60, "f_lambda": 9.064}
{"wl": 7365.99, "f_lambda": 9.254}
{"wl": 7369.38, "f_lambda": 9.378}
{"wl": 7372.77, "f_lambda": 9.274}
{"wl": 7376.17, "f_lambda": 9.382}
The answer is 1.76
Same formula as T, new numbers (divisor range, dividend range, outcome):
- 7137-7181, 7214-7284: 1.48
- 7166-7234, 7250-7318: 1.44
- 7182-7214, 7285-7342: 1.63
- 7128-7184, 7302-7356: 2.03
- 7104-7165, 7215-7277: 1.44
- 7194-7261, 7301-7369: 1.52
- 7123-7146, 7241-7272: 1.77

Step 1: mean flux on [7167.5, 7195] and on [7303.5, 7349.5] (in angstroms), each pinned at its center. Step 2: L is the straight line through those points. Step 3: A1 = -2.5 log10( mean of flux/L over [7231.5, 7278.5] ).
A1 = 0.04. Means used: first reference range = 4.94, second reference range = 8.41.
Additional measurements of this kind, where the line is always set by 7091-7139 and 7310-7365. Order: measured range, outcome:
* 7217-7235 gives 0.14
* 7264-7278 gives 0.06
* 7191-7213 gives 0.23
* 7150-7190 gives 0.18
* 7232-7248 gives 0.13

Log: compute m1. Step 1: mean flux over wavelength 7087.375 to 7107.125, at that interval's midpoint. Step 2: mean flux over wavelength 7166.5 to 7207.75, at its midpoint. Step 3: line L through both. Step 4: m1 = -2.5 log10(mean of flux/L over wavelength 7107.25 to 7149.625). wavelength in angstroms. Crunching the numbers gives 0.05 mag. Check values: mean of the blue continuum 4.3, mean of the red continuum 4.87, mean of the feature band 4.29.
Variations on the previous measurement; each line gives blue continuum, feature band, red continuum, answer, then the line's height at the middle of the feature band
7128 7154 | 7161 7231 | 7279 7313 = 0.03 mag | 5.15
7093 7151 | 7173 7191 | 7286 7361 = 0.12 mag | 5.5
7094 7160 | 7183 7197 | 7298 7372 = 0.06 mag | 5.6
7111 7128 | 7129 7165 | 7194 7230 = 0.26 mag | 5.01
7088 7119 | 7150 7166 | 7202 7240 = 0.16 mag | 5.01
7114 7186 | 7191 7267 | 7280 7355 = 0.08 mag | 6.15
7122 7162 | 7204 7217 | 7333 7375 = 0.12 mag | 5.54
